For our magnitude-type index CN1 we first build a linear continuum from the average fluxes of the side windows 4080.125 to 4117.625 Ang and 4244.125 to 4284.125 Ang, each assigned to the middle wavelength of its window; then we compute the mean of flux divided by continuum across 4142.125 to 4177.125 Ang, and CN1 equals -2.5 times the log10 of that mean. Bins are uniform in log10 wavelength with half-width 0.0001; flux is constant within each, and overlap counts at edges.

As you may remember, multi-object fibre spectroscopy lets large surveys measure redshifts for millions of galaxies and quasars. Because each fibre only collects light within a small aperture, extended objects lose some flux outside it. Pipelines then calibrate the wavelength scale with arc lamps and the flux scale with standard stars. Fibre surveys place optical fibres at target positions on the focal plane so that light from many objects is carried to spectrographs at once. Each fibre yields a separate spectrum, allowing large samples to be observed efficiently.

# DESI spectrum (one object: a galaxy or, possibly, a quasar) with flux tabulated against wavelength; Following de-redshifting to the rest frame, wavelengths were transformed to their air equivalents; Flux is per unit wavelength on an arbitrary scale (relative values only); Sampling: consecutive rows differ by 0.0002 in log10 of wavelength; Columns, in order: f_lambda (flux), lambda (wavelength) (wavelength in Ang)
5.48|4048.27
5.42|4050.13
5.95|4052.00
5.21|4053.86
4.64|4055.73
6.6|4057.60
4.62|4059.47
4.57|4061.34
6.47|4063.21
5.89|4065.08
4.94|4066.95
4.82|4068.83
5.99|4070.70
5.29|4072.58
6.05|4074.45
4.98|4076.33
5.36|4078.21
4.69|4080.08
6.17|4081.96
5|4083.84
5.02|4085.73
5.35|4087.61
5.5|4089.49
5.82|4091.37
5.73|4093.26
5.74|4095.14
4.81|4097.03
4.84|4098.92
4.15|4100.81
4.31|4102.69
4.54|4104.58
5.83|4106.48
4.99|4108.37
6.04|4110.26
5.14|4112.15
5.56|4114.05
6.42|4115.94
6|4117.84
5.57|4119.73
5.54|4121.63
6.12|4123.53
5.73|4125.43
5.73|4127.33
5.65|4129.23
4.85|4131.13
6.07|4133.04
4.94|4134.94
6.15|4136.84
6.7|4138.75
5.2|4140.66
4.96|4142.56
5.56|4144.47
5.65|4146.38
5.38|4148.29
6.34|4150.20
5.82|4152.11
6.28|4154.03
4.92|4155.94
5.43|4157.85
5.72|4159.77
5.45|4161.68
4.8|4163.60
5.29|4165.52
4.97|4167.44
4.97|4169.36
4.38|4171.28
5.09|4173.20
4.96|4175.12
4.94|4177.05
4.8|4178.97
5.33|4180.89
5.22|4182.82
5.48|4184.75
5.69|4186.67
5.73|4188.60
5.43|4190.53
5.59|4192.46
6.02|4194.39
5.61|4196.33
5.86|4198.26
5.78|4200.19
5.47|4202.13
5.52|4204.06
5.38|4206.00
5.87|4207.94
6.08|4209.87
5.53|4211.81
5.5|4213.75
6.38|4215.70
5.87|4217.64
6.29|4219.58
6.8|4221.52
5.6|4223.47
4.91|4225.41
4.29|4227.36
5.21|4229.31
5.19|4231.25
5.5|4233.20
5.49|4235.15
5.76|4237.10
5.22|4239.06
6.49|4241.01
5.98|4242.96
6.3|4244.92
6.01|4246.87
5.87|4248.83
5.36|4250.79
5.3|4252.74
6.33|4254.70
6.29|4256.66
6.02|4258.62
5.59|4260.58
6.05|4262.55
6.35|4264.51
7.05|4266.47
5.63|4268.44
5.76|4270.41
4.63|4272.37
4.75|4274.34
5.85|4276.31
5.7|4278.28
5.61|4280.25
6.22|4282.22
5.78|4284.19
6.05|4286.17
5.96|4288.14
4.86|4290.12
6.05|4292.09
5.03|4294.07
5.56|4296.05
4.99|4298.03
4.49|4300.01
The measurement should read 0.04 mag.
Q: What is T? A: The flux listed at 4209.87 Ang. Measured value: 6.08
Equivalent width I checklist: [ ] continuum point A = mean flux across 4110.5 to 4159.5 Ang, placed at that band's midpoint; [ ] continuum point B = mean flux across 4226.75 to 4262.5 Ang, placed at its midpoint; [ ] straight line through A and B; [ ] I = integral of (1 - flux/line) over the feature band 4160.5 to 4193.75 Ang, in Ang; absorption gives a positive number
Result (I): 2.9 Ang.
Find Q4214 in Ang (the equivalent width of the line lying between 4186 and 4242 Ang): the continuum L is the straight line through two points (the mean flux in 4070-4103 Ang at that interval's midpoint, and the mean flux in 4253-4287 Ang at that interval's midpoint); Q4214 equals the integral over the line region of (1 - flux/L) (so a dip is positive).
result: 0.2 Ang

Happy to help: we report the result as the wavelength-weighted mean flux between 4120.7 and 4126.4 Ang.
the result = 5.8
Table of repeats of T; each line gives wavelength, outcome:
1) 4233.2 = 5.5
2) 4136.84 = 6.15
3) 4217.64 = 5.87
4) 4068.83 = 4.82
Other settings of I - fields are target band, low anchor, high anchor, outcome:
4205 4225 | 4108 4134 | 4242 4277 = -0.38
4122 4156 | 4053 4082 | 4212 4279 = -1.03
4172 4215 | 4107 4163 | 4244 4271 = 2.38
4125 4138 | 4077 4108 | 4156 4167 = -0.90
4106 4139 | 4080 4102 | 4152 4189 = -2.88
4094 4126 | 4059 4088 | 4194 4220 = 0.52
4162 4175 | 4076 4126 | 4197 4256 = 1.42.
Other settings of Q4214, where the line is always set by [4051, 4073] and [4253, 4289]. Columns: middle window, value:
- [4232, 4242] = 0.18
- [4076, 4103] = 1.41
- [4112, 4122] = -0.41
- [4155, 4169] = 1.02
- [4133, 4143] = -0.17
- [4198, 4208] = 0.18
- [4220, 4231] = 0.69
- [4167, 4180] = 1.79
